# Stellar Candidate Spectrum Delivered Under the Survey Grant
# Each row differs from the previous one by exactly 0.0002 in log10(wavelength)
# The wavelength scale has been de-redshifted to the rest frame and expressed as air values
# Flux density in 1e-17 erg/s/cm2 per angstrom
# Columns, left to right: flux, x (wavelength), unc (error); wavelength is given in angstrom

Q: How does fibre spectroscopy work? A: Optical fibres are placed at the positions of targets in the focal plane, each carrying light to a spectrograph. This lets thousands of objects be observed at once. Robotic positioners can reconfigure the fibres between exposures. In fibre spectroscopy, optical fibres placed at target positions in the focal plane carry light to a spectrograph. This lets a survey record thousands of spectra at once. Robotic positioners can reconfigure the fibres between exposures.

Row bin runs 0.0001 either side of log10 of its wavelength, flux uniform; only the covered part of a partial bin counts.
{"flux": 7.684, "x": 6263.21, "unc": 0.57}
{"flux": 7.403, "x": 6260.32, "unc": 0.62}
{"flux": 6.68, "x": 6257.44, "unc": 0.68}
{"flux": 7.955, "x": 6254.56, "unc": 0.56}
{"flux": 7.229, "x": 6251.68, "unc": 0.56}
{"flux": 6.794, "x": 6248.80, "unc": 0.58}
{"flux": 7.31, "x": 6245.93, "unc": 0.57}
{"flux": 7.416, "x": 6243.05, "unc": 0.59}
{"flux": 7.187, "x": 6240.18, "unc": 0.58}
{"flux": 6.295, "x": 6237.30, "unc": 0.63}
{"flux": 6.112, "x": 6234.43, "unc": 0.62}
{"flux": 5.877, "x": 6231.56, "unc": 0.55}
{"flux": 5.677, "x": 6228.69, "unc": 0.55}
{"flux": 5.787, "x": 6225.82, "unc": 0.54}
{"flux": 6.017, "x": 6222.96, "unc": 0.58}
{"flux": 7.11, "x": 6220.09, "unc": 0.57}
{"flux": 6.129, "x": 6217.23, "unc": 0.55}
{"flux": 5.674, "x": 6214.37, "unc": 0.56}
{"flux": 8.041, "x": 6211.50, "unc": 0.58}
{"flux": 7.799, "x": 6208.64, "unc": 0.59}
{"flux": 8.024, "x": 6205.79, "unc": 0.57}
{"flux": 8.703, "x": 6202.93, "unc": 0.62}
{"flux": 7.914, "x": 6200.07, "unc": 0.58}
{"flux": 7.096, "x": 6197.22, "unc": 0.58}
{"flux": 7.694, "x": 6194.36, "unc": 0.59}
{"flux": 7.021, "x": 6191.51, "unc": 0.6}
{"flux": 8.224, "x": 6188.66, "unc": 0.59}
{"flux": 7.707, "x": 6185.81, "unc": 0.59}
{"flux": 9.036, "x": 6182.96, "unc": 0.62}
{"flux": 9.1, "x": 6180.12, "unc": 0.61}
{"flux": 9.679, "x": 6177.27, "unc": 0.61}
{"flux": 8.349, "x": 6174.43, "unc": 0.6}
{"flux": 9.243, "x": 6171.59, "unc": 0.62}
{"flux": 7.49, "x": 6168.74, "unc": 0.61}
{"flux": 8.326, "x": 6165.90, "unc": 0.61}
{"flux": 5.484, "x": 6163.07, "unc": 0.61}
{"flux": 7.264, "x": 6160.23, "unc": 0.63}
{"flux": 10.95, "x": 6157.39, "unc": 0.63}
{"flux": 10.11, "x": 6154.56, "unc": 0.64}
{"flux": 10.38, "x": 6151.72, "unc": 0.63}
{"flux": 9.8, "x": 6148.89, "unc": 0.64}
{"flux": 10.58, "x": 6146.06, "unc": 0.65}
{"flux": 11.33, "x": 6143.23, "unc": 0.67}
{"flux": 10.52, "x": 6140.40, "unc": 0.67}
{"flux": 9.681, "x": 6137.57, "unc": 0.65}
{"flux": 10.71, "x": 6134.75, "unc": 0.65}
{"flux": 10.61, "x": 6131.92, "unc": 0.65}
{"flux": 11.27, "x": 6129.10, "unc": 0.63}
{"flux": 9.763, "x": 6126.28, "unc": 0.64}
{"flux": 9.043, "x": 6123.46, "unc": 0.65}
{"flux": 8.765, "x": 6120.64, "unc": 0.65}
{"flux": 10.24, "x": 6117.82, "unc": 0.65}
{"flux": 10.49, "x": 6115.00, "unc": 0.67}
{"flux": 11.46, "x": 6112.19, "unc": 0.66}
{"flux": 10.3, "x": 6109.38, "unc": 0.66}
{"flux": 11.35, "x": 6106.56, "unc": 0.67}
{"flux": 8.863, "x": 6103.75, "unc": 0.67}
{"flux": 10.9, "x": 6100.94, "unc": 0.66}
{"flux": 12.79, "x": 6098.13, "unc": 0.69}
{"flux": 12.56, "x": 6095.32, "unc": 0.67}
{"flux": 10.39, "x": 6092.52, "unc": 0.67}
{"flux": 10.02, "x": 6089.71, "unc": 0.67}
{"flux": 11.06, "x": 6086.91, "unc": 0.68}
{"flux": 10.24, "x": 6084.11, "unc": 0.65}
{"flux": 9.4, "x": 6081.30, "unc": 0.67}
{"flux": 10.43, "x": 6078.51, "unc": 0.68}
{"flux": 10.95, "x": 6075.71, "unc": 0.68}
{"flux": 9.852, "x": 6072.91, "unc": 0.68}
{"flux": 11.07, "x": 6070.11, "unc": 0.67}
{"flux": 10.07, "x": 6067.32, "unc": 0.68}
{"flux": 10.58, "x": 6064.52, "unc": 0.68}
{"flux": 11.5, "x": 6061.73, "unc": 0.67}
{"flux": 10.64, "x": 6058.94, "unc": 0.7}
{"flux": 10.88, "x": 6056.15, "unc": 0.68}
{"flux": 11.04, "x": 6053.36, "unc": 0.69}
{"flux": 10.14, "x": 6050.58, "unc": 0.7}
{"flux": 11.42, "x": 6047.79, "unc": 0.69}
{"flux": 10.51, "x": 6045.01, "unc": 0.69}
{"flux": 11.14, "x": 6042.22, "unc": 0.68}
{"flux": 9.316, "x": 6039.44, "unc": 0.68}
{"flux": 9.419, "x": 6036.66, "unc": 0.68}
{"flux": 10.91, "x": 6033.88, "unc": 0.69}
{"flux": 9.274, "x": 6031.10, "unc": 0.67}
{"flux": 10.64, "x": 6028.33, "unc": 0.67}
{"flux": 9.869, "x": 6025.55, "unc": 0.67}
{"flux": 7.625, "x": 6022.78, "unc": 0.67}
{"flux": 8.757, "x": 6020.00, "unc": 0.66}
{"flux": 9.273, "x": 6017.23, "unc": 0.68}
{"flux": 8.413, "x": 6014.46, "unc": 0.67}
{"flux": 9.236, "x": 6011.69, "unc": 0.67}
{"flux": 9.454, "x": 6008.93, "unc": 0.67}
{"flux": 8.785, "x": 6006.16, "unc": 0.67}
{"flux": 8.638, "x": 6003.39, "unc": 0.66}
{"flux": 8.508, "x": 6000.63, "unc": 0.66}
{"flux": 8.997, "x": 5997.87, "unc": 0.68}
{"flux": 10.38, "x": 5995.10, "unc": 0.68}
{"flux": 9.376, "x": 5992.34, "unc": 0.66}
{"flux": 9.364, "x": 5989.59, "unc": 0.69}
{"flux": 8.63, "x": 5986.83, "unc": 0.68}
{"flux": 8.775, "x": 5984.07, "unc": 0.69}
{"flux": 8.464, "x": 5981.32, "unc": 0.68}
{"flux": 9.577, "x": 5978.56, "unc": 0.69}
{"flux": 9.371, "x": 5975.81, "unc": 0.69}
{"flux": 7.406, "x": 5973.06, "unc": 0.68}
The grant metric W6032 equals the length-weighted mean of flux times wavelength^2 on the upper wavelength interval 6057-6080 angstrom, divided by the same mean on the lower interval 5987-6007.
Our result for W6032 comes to 1.19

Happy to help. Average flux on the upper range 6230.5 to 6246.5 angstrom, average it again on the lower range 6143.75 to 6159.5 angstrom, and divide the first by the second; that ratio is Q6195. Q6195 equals 0.65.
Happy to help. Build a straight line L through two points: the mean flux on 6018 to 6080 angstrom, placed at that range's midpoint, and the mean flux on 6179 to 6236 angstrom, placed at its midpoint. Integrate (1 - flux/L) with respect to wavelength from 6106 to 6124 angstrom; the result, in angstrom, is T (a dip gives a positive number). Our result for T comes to -2.5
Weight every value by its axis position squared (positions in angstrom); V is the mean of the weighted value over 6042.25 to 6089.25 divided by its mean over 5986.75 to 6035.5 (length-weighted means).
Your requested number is 1.17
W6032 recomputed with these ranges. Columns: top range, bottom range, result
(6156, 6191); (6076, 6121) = 0.81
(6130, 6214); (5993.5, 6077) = 0.93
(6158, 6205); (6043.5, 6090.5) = 0.79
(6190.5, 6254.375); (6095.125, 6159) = 0.68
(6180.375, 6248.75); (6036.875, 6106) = 0.70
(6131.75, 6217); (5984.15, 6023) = 1.02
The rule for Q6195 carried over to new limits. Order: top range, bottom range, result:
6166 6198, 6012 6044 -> 0.87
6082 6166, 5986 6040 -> 1.10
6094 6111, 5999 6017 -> 1.25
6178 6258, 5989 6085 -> 0.73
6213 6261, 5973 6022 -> 0.74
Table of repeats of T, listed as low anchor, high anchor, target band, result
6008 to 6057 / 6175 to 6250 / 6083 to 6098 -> -3.3 angstrom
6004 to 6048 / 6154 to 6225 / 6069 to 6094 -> -3.9 angstrom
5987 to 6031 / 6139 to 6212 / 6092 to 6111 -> -4.6 angstrom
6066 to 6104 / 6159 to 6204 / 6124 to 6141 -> -1.8 angstrom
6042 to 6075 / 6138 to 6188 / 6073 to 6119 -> -2.5 angstrom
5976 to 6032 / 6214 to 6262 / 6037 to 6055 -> -3.9 angstrom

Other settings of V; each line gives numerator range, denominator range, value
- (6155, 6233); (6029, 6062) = 0.76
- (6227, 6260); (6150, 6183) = 0.79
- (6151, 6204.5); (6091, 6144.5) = 0.81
